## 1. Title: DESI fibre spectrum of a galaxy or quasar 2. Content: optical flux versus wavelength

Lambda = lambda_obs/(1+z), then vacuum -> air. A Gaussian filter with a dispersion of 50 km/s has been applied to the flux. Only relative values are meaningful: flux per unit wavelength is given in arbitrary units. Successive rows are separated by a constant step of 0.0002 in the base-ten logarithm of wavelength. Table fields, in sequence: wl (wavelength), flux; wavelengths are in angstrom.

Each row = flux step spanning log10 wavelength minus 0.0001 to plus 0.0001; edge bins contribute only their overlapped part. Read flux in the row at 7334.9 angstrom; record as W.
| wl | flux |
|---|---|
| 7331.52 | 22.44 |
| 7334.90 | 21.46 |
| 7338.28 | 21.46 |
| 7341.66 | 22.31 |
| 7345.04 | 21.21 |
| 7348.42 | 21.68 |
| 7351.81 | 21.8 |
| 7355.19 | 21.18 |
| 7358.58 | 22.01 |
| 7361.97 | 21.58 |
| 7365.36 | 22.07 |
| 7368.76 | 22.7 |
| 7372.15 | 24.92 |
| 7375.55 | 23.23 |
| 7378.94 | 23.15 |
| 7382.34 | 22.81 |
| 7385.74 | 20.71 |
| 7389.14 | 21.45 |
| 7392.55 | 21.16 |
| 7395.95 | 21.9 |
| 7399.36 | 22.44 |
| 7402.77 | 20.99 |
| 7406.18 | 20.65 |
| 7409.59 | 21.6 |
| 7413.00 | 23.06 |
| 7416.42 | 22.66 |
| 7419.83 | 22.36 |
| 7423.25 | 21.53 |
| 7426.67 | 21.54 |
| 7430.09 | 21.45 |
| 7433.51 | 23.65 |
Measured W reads 21.46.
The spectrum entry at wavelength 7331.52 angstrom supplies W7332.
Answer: 22.44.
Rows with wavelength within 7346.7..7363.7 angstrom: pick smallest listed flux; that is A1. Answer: 21.18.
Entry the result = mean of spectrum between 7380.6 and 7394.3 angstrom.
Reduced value 21.5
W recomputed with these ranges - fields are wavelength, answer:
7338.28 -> 21.46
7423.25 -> 21.53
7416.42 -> 22.66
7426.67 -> 21.54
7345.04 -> 21.21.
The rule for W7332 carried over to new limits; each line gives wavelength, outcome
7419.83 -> 22.36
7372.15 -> 24.92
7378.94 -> 23.15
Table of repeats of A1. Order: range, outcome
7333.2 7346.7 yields 21.21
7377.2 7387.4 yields 20.71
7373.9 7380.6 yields 23.15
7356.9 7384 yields 21.58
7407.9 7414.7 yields 21.6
